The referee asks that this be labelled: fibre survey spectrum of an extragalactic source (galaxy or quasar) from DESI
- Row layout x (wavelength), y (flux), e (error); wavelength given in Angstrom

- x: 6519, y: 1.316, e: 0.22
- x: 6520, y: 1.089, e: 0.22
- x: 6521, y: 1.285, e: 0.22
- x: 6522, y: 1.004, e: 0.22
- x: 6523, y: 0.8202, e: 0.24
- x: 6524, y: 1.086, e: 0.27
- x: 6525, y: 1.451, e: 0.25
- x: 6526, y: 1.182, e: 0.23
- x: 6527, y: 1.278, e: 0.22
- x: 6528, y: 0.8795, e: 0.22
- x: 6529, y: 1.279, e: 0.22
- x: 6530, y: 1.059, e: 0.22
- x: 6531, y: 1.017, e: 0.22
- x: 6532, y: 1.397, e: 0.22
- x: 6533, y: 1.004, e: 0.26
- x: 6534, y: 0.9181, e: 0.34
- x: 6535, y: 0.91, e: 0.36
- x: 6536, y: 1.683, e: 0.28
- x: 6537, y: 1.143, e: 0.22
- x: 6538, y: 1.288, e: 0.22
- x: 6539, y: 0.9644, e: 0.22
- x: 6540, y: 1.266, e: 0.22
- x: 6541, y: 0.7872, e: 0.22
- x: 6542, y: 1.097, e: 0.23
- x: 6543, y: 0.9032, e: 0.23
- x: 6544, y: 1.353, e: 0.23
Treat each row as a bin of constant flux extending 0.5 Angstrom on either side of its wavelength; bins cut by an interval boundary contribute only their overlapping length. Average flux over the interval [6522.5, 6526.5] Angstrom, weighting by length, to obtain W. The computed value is 1.13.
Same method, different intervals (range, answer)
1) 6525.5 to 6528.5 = 1.11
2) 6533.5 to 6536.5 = 1.17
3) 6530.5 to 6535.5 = 1.05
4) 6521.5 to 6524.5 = 0.97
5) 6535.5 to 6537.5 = 1.41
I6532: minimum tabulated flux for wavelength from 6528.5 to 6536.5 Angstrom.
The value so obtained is 0.91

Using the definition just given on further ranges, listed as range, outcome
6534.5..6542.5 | 0.7872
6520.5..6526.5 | 0.8202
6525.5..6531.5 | 0.8795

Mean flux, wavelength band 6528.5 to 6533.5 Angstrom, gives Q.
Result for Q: 1.15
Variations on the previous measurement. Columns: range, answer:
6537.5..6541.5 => 1.08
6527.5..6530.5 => 1.07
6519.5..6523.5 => 1.05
